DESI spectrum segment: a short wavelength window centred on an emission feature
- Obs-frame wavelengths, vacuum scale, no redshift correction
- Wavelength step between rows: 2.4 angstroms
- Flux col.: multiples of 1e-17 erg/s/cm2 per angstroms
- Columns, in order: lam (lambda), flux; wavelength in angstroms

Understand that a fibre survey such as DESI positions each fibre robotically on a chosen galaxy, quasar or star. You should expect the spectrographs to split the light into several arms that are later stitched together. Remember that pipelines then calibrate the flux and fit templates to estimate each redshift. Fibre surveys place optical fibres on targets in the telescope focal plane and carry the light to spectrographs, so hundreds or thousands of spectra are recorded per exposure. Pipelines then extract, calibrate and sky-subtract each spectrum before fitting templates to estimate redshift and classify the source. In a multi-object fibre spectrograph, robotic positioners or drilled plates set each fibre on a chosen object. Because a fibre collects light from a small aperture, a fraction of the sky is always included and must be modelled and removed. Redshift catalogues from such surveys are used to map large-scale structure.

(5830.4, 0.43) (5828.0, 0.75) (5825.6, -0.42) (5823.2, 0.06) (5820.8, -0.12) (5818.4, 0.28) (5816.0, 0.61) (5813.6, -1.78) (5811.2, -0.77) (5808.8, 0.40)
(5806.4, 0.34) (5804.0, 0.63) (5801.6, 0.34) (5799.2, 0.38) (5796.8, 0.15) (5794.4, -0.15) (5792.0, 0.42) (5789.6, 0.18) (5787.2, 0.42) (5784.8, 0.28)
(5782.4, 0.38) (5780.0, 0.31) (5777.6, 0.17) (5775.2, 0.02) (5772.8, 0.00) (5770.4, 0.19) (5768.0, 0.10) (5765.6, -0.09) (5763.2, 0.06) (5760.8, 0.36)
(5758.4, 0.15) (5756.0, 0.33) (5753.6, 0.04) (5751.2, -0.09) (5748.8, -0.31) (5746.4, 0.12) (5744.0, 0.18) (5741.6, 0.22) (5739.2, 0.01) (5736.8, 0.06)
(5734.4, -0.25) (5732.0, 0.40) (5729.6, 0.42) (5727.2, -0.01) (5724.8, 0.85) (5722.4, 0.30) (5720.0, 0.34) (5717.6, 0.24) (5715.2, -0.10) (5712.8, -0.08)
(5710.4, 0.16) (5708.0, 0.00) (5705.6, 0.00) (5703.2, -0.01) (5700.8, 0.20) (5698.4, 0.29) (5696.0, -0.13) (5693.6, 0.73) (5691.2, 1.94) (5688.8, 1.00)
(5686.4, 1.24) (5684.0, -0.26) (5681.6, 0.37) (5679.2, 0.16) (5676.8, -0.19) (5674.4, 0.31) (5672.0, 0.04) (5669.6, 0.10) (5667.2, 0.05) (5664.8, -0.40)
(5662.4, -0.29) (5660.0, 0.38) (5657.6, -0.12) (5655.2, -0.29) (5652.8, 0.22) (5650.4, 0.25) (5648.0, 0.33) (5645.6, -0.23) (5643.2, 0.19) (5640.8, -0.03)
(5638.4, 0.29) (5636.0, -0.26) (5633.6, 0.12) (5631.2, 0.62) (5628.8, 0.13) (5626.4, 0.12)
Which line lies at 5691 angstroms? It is [O II] 3727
